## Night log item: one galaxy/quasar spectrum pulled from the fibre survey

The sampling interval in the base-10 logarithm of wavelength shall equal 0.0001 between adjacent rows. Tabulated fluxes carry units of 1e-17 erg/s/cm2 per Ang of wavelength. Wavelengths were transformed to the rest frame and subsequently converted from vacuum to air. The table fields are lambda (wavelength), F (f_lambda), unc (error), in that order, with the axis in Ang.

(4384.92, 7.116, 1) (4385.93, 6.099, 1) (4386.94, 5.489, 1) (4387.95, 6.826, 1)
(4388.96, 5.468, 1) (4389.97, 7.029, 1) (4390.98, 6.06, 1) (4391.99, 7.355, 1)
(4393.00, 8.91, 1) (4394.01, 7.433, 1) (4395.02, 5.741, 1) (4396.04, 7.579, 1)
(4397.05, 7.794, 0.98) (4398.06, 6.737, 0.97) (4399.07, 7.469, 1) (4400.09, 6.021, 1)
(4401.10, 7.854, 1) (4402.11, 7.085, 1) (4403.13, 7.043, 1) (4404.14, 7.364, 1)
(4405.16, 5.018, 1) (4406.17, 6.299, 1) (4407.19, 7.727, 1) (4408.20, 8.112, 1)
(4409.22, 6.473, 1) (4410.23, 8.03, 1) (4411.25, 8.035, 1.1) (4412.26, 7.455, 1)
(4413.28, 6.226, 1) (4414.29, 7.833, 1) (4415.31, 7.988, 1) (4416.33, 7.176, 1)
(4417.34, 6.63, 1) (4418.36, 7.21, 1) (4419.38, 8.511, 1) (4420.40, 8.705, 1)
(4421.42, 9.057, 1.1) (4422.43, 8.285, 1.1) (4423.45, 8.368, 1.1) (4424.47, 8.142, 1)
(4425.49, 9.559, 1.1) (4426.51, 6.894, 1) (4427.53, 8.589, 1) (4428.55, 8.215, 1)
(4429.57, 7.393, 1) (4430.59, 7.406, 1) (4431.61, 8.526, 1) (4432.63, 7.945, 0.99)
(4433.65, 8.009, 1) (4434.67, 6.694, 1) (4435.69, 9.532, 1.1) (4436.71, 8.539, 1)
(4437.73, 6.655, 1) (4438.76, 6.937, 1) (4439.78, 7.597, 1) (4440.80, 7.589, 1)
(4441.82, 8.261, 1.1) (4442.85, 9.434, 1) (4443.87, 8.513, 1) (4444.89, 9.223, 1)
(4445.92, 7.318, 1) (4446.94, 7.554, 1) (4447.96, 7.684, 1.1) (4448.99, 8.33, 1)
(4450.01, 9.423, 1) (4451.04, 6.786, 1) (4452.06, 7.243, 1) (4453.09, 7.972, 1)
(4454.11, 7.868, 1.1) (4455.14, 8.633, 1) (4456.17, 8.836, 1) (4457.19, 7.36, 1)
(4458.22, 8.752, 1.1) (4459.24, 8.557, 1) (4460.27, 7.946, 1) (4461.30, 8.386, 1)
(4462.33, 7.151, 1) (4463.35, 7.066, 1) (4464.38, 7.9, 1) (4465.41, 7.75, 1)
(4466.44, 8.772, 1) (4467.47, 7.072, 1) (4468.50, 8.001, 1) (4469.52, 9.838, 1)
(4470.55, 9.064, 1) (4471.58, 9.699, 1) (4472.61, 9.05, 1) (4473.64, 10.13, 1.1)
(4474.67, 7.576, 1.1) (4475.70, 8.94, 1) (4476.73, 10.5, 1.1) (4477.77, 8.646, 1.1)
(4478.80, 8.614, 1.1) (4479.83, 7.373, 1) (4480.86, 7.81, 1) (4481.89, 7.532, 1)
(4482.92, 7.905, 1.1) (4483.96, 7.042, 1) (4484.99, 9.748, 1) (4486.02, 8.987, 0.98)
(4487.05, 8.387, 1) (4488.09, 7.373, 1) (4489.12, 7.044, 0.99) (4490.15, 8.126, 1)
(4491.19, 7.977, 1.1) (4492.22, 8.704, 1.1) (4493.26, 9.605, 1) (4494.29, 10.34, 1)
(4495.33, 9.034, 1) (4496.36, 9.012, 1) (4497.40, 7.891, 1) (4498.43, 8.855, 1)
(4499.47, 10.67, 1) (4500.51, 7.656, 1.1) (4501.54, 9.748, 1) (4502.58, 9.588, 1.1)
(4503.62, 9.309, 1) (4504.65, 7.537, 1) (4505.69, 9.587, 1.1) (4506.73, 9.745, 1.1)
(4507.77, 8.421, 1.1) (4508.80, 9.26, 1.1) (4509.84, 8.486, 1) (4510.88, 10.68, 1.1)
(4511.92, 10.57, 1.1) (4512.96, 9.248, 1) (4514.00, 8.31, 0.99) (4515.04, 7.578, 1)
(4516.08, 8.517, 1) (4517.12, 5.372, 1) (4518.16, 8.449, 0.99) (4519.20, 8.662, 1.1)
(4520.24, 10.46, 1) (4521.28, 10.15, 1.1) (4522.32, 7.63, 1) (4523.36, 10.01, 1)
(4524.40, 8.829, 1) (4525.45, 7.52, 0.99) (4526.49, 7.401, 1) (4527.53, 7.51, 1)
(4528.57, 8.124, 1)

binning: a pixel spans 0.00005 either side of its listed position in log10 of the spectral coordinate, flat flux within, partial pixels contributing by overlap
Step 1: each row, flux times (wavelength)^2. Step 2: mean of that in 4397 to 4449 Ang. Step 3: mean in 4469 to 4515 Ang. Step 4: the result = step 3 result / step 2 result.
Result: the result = 1.2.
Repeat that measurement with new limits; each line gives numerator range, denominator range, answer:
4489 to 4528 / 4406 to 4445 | 1.16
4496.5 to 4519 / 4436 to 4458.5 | 1.13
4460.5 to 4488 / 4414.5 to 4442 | 1.08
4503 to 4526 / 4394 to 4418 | 1.30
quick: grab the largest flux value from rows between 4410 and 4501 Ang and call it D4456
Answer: 10.67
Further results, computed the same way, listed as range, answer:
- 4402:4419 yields 8.112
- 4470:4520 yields 10.68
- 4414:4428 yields 9.559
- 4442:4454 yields 9.434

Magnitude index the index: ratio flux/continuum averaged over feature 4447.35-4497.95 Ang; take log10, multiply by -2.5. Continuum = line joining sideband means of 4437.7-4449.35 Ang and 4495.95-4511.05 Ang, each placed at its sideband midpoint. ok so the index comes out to 0.02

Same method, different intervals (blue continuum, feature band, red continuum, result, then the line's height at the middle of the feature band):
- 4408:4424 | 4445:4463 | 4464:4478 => 0.061 mag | 8.47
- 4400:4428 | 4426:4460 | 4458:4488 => -0.003 mag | 7.99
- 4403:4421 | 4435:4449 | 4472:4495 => -0.030 mag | 7.84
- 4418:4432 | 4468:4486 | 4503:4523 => -0.012 mag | 8.59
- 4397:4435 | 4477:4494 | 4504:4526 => 0.027 mag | 8.44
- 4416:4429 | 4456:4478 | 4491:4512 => 0.027 mag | 8.71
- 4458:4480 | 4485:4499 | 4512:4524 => -0.005 mag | 8.58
